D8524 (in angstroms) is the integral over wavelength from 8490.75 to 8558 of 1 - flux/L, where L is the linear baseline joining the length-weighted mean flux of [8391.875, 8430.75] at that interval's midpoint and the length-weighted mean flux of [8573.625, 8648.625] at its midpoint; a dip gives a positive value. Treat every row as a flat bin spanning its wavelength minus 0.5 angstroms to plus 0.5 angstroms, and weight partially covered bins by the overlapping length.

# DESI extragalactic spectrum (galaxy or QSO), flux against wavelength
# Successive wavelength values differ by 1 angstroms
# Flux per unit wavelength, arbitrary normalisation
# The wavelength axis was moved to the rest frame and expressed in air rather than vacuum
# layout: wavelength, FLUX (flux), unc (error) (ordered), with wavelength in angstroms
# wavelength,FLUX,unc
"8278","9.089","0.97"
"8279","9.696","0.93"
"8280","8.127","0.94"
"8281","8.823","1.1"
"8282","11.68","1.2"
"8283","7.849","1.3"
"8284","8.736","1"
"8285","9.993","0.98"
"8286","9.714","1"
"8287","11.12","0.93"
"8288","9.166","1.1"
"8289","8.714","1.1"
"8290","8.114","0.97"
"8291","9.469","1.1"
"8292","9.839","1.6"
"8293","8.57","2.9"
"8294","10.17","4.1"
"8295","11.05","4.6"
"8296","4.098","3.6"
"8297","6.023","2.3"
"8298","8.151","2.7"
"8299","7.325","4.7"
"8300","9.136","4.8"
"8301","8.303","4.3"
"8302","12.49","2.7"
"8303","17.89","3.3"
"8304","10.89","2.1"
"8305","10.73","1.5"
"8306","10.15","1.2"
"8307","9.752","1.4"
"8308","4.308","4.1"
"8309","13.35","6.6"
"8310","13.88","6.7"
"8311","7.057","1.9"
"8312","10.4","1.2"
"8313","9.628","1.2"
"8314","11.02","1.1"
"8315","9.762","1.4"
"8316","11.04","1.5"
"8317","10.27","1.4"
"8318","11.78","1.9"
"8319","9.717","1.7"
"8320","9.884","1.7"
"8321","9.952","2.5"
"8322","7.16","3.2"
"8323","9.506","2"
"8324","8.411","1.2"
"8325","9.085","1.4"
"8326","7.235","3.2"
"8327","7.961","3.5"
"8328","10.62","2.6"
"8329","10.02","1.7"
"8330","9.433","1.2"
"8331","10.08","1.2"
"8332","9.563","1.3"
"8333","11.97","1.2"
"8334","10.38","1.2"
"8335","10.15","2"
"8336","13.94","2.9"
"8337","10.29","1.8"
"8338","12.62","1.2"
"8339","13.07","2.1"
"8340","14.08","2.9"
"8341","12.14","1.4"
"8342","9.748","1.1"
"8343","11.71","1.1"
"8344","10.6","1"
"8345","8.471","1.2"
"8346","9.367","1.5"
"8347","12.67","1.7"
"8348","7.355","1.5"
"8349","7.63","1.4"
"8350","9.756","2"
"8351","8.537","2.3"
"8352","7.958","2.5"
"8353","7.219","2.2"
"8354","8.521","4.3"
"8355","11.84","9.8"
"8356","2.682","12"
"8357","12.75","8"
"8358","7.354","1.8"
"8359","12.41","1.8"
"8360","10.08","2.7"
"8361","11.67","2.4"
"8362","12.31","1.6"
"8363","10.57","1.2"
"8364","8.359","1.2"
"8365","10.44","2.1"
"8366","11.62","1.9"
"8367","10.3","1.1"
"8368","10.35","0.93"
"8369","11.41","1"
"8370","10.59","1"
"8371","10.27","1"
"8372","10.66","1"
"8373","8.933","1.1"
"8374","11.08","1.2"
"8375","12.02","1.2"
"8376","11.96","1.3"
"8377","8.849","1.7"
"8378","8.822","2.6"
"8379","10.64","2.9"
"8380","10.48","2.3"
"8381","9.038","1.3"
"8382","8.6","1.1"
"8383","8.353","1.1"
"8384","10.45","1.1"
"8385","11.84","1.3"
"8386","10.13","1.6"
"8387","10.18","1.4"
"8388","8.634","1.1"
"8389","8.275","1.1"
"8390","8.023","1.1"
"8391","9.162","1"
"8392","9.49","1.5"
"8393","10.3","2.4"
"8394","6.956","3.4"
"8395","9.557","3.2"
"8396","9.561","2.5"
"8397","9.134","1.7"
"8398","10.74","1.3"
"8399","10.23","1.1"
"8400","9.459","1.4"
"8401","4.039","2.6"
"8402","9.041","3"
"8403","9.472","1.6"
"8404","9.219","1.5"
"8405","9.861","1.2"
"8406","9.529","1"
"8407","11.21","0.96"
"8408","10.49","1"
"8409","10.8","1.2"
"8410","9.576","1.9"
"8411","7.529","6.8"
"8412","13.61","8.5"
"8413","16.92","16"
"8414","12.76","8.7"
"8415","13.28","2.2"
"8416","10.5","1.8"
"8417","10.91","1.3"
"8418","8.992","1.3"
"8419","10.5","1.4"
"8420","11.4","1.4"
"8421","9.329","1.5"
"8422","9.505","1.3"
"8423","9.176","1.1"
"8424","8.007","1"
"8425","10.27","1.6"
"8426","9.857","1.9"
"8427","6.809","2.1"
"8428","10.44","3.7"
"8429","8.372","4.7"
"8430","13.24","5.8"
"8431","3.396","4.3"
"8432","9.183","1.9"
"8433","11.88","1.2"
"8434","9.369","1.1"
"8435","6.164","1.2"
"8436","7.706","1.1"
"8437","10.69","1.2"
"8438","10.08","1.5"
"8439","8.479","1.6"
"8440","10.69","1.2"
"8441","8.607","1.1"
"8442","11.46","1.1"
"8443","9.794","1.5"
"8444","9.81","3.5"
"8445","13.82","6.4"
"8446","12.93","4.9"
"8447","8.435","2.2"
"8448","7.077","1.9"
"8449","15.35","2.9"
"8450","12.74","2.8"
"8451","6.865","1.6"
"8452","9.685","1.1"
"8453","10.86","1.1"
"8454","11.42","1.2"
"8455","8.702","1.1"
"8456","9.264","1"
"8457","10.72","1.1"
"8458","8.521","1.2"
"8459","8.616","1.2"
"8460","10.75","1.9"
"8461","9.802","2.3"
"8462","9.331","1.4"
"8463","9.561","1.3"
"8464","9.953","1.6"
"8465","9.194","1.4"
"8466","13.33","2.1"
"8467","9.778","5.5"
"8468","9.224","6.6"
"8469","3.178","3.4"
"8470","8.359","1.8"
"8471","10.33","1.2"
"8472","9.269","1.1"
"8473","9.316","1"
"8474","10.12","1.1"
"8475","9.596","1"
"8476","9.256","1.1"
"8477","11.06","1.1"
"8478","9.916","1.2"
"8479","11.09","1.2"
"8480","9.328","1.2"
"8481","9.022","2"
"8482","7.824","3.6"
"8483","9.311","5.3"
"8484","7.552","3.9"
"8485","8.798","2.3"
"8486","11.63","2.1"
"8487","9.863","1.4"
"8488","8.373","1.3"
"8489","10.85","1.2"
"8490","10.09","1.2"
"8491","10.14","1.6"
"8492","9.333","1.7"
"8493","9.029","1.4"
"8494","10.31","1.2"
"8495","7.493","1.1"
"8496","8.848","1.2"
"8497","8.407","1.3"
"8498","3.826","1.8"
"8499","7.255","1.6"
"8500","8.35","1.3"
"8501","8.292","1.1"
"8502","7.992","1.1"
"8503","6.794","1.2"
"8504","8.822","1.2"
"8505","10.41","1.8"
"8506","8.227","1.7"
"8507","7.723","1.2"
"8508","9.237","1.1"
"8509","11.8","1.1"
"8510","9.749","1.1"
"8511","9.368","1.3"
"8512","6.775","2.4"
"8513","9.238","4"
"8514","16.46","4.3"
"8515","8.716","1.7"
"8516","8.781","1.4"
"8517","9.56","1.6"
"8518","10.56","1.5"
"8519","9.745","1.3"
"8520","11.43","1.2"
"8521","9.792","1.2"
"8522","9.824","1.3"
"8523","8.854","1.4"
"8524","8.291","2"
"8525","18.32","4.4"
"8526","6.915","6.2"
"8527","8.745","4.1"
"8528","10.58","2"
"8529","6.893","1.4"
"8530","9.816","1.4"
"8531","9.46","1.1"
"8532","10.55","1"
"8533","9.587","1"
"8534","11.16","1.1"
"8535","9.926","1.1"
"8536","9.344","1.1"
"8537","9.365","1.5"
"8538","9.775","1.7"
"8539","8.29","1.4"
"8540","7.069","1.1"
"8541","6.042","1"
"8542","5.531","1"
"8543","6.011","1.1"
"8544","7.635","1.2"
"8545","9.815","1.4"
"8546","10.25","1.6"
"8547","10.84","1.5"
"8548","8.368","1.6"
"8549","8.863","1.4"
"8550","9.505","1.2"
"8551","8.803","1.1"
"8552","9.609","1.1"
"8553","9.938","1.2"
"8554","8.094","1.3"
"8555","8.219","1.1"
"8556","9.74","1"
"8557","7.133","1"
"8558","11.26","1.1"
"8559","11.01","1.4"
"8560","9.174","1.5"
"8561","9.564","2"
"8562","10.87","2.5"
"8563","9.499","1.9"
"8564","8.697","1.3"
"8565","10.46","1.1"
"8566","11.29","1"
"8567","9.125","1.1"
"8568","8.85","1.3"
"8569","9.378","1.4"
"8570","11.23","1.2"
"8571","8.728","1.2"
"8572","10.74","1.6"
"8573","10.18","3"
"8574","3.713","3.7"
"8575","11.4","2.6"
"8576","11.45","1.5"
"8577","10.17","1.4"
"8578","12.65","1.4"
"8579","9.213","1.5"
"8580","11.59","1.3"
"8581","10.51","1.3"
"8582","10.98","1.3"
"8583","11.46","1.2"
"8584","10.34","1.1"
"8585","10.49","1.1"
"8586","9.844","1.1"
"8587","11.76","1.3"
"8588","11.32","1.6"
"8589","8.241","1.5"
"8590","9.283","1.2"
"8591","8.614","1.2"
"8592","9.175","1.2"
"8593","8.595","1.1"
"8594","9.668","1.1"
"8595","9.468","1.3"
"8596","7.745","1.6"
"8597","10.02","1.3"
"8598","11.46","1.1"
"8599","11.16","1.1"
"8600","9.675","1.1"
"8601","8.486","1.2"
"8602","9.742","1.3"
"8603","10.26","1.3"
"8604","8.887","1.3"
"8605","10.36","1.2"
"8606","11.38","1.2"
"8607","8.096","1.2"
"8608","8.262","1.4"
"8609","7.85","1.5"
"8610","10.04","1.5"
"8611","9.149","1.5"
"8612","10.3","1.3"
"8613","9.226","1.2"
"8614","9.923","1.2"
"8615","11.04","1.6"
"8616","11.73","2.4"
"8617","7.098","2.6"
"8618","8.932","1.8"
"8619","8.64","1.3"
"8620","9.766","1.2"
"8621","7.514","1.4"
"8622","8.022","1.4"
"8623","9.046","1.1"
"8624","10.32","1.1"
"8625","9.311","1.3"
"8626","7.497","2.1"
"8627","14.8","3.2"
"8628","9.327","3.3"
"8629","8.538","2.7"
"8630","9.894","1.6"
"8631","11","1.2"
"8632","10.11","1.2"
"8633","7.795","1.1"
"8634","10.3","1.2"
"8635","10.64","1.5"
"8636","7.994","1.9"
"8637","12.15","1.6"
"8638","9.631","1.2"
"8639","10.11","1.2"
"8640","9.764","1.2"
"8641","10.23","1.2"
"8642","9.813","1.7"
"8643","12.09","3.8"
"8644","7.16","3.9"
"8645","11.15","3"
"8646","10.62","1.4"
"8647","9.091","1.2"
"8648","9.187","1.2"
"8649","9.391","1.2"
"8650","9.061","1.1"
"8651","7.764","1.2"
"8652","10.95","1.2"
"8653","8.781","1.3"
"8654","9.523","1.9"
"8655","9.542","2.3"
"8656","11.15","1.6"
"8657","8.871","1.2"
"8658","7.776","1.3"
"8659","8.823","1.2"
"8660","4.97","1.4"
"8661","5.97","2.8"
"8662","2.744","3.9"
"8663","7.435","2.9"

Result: 5.1 angstroms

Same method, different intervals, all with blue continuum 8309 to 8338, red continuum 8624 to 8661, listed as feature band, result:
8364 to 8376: -0.7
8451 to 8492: 1.3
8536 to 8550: 1.9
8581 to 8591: -0.7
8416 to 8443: 1.3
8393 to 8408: 1.1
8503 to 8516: 0.3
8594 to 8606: -0.3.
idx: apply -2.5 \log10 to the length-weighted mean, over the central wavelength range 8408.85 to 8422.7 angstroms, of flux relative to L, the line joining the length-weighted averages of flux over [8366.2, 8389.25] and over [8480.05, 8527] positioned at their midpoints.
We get -0.13 mag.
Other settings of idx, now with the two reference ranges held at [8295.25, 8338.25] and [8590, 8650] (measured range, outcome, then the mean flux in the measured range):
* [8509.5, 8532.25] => -0.025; 9.92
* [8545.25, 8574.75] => 0.025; 9.44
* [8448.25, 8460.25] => -0.050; 10.2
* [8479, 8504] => 0.115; 8.75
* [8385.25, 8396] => 0.075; 9.16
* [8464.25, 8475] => 0.057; 9.25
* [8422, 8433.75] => 0.070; 9.17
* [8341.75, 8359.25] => 0.074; 9.2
